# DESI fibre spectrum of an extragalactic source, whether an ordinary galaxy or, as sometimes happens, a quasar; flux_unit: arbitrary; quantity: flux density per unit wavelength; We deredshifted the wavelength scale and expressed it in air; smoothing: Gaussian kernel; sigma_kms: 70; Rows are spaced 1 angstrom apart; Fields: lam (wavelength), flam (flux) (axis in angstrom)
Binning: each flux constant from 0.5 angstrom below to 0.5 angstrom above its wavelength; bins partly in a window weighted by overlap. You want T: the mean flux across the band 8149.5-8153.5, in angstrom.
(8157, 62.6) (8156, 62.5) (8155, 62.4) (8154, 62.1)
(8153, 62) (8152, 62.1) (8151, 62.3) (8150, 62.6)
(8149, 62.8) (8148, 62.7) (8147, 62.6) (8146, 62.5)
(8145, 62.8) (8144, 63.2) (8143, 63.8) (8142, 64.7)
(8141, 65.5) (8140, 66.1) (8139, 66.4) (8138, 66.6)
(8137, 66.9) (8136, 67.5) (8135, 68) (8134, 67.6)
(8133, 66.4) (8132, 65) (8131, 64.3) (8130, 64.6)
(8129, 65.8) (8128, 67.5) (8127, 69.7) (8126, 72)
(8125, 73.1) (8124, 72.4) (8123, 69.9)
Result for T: 62.2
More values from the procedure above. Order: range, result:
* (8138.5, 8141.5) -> 66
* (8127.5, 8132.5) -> 65.4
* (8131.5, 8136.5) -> 66.9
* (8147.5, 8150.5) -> 62.7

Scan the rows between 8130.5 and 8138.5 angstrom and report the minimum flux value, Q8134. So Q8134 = 64.3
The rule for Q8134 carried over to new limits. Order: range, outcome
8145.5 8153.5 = 62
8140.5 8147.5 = 62.5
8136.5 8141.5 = 65.5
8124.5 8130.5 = 64.6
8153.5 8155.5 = 62.1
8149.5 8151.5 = 62.3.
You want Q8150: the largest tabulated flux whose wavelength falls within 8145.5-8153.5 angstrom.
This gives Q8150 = 62.8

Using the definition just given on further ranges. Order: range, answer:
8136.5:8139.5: 66.9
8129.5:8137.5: 68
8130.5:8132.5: 65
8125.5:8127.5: 72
